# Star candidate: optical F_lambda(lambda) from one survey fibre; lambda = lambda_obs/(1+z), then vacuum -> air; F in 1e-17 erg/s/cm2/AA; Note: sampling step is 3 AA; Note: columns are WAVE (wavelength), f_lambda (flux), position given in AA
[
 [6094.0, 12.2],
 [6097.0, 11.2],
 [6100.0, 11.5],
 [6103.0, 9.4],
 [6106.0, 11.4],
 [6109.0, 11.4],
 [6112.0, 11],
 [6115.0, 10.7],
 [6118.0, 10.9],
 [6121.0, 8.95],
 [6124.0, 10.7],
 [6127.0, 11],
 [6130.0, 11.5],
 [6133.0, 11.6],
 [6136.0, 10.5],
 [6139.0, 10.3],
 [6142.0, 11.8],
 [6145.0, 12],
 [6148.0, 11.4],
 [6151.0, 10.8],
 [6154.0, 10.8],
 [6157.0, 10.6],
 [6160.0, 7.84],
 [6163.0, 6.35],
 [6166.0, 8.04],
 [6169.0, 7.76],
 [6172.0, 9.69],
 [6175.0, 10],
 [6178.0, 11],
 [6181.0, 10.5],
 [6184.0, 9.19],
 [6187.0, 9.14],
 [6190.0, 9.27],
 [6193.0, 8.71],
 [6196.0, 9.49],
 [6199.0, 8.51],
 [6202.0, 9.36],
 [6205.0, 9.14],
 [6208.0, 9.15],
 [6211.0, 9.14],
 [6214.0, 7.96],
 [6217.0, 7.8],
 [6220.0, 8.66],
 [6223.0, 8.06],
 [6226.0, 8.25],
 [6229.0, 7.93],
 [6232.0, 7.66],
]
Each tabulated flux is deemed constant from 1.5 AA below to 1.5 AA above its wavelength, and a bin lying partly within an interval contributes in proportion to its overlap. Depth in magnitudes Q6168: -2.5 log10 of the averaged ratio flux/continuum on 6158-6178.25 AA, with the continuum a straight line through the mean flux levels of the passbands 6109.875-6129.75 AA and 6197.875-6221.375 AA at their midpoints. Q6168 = 0.12 mag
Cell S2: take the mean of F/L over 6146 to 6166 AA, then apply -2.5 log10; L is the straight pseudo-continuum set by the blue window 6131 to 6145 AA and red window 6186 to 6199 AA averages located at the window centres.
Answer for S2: 0.10 mag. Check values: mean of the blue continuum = 11.2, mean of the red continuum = 9.08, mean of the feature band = 9.57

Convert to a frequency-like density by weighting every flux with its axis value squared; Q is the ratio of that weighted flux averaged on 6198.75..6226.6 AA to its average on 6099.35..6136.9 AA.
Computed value 0.82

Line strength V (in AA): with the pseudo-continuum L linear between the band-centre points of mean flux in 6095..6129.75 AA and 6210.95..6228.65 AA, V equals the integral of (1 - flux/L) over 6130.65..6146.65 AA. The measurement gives -1.7 AA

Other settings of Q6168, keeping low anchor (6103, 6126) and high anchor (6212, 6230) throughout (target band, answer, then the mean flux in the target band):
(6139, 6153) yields -0.15 mag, 11.3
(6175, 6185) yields -0.13 mag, 10.2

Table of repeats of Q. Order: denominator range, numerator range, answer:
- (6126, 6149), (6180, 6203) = 0.83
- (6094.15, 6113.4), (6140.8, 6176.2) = 0.90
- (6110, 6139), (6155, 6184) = 0.86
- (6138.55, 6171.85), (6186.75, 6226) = 0.91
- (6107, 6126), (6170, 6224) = 0.88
